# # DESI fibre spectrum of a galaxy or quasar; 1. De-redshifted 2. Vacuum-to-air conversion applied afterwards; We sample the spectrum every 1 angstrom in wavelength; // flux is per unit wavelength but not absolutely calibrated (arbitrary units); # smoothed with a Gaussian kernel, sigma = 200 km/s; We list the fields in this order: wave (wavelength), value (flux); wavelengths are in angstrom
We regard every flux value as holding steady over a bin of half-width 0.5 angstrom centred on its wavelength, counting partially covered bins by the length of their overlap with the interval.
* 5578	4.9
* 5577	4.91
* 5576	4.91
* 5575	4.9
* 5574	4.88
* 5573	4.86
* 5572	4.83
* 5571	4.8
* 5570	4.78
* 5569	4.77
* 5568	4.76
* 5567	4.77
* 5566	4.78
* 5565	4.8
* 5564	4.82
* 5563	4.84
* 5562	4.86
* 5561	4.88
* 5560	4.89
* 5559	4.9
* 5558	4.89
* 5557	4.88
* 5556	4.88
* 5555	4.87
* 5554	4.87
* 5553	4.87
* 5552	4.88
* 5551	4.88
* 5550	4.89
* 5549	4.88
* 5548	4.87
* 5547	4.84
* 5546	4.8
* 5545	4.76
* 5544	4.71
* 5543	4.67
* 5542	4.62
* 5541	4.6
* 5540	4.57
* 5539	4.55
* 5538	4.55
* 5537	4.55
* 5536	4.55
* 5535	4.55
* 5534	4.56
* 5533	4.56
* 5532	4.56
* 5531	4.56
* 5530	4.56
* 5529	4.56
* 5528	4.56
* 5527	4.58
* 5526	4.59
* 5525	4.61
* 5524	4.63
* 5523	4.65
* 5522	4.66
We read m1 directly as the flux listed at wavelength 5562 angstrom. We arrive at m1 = 4.86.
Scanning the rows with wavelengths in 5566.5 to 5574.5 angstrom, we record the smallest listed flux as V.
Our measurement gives 4.76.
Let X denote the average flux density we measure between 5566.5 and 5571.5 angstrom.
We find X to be 4.78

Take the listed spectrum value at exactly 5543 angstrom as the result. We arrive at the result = 4.67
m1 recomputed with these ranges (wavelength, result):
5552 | 4.88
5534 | 4.56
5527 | 4.58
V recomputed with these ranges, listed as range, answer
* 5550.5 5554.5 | 4.87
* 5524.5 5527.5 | 4.58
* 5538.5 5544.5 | 4.55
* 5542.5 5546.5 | 4.67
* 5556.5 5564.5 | 4.82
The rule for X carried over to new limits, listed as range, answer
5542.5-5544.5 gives 4.69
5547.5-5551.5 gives 4.88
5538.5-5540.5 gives 4.56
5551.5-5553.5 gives 4.88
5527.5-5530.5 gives 4.56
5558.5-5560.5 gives 4.89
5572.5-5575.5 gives 4.88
